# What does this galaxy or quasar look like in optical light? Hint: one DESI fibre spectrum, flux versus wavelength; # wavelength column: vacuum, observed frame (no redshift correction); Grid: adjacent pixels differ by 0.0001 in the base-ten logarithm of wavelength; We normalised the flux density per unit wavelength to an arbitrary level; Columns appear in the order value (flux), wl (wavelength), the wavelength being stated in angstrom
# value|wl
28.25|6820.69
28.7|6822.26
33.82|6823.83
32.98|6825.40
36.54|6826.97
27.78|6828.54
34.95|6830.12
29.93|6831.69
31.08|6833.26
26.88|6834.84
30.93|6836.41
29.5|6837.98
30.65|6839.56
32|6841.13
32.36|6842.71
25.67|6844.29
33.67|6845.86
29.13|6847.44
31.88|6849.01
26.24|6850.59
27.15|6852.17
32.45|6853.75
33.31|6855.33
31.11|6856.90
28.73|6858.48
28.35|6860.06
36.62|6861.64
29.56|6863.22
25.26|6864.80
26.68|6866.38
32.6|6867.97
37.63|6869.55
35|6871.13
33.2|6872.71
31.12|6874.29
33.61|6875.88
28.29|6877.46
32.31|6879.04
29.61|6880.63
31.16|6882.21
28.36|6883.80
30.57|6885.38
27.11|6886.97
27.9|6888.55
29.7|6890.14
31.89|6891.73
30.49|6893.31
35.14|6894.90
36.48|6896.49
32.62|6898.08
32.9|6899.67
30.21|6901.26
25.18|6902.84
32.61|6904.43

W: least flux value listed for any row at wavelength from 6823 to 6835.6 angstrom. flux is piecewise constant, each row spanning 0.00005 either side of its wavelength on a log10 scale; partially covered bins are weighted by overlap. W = 26.88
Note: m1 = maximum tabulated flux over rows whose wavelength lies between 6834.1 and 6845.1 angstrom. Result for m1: 32.36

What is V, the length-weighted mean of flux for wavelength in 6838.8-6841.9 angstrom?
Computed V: 31.4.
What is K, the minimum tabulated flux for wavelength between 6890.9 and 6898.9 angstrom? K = 30.49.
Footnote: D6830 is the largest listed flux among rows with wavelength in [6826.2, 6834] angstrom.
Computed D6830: 36.54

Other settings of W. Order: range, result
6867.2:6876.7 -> 31.12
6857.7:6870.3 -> 25.26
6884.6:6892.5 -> 27.11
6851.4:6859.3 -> 27.15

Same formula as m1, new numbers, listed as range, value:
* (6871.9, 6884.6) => 33.61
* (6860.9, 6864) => 36.62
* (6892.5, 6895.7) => 35.14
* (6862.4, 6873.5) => 37.63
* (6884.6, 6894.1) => 31.89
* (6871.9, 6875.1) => 33.2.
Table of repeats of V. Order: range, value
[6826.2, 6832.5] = 32.3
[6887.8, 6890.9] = 28.8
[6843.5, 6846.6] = 29.6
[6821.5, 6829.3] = 32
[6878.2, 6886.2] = 30.4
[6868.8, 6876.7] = 34.1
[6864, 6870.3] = 30.5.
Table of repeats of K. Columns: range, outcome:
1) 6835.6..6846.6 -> 25.67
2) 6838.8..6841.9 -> 30.65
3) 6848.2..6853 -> 26.24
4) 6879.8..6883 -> 29.61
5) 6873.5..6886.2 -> 28.29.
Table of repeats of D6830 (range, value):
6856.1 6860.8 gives 31.11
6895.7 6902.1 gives 36.48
